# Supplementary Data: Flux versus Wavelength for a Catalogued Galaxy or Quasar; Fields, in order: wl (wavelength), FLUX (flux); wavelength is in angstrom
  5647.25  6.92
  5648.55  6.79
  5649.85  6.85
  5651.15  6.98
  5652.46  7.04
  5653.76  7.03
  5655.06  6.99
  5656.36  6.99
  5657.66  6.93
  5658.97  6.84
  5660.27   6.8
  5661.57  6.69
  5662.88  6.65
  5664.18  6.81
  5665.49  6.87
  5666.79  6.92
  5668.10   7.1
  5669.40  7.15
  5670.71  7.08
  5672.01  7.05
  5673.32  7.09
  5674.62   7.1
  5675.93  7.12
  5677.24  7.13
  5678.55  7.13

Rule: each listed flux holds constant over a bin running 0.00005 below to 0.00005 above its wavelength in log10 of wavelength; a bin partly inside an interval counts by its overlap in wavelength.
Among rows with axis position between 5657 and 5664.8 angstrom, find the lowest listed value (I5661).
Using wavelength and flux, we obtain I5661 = 6.65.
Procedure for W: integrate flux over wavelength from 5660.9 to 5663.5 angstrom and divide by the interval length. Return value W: 6.66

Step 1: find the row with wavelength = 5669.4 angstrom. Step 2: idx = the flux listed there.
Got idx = 7.15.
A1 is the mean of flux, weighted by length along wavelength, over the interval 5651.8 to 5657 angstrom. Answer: 7.01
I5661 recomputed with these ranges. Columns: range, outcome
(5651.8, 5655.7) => 6.99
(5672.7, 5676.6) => 7.09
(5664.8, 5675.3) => 6.87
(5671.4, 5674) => 7.05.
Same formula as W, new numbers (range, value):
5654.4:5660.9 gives 6.91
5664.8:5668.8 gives 6.96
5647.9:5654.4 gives 6.93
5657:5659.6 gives 6.87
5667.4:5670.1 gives 7.11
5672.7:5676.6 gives 7.1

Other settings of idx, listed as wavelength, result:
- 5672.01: 7.05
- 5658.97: 6.84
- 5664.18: 6.81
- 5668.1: 7.1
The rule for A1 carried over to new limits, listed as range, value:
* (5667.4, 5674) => 7.1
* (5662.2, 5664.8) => 6.72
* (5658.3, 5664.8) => 6.76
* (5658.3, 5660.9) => 6.81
